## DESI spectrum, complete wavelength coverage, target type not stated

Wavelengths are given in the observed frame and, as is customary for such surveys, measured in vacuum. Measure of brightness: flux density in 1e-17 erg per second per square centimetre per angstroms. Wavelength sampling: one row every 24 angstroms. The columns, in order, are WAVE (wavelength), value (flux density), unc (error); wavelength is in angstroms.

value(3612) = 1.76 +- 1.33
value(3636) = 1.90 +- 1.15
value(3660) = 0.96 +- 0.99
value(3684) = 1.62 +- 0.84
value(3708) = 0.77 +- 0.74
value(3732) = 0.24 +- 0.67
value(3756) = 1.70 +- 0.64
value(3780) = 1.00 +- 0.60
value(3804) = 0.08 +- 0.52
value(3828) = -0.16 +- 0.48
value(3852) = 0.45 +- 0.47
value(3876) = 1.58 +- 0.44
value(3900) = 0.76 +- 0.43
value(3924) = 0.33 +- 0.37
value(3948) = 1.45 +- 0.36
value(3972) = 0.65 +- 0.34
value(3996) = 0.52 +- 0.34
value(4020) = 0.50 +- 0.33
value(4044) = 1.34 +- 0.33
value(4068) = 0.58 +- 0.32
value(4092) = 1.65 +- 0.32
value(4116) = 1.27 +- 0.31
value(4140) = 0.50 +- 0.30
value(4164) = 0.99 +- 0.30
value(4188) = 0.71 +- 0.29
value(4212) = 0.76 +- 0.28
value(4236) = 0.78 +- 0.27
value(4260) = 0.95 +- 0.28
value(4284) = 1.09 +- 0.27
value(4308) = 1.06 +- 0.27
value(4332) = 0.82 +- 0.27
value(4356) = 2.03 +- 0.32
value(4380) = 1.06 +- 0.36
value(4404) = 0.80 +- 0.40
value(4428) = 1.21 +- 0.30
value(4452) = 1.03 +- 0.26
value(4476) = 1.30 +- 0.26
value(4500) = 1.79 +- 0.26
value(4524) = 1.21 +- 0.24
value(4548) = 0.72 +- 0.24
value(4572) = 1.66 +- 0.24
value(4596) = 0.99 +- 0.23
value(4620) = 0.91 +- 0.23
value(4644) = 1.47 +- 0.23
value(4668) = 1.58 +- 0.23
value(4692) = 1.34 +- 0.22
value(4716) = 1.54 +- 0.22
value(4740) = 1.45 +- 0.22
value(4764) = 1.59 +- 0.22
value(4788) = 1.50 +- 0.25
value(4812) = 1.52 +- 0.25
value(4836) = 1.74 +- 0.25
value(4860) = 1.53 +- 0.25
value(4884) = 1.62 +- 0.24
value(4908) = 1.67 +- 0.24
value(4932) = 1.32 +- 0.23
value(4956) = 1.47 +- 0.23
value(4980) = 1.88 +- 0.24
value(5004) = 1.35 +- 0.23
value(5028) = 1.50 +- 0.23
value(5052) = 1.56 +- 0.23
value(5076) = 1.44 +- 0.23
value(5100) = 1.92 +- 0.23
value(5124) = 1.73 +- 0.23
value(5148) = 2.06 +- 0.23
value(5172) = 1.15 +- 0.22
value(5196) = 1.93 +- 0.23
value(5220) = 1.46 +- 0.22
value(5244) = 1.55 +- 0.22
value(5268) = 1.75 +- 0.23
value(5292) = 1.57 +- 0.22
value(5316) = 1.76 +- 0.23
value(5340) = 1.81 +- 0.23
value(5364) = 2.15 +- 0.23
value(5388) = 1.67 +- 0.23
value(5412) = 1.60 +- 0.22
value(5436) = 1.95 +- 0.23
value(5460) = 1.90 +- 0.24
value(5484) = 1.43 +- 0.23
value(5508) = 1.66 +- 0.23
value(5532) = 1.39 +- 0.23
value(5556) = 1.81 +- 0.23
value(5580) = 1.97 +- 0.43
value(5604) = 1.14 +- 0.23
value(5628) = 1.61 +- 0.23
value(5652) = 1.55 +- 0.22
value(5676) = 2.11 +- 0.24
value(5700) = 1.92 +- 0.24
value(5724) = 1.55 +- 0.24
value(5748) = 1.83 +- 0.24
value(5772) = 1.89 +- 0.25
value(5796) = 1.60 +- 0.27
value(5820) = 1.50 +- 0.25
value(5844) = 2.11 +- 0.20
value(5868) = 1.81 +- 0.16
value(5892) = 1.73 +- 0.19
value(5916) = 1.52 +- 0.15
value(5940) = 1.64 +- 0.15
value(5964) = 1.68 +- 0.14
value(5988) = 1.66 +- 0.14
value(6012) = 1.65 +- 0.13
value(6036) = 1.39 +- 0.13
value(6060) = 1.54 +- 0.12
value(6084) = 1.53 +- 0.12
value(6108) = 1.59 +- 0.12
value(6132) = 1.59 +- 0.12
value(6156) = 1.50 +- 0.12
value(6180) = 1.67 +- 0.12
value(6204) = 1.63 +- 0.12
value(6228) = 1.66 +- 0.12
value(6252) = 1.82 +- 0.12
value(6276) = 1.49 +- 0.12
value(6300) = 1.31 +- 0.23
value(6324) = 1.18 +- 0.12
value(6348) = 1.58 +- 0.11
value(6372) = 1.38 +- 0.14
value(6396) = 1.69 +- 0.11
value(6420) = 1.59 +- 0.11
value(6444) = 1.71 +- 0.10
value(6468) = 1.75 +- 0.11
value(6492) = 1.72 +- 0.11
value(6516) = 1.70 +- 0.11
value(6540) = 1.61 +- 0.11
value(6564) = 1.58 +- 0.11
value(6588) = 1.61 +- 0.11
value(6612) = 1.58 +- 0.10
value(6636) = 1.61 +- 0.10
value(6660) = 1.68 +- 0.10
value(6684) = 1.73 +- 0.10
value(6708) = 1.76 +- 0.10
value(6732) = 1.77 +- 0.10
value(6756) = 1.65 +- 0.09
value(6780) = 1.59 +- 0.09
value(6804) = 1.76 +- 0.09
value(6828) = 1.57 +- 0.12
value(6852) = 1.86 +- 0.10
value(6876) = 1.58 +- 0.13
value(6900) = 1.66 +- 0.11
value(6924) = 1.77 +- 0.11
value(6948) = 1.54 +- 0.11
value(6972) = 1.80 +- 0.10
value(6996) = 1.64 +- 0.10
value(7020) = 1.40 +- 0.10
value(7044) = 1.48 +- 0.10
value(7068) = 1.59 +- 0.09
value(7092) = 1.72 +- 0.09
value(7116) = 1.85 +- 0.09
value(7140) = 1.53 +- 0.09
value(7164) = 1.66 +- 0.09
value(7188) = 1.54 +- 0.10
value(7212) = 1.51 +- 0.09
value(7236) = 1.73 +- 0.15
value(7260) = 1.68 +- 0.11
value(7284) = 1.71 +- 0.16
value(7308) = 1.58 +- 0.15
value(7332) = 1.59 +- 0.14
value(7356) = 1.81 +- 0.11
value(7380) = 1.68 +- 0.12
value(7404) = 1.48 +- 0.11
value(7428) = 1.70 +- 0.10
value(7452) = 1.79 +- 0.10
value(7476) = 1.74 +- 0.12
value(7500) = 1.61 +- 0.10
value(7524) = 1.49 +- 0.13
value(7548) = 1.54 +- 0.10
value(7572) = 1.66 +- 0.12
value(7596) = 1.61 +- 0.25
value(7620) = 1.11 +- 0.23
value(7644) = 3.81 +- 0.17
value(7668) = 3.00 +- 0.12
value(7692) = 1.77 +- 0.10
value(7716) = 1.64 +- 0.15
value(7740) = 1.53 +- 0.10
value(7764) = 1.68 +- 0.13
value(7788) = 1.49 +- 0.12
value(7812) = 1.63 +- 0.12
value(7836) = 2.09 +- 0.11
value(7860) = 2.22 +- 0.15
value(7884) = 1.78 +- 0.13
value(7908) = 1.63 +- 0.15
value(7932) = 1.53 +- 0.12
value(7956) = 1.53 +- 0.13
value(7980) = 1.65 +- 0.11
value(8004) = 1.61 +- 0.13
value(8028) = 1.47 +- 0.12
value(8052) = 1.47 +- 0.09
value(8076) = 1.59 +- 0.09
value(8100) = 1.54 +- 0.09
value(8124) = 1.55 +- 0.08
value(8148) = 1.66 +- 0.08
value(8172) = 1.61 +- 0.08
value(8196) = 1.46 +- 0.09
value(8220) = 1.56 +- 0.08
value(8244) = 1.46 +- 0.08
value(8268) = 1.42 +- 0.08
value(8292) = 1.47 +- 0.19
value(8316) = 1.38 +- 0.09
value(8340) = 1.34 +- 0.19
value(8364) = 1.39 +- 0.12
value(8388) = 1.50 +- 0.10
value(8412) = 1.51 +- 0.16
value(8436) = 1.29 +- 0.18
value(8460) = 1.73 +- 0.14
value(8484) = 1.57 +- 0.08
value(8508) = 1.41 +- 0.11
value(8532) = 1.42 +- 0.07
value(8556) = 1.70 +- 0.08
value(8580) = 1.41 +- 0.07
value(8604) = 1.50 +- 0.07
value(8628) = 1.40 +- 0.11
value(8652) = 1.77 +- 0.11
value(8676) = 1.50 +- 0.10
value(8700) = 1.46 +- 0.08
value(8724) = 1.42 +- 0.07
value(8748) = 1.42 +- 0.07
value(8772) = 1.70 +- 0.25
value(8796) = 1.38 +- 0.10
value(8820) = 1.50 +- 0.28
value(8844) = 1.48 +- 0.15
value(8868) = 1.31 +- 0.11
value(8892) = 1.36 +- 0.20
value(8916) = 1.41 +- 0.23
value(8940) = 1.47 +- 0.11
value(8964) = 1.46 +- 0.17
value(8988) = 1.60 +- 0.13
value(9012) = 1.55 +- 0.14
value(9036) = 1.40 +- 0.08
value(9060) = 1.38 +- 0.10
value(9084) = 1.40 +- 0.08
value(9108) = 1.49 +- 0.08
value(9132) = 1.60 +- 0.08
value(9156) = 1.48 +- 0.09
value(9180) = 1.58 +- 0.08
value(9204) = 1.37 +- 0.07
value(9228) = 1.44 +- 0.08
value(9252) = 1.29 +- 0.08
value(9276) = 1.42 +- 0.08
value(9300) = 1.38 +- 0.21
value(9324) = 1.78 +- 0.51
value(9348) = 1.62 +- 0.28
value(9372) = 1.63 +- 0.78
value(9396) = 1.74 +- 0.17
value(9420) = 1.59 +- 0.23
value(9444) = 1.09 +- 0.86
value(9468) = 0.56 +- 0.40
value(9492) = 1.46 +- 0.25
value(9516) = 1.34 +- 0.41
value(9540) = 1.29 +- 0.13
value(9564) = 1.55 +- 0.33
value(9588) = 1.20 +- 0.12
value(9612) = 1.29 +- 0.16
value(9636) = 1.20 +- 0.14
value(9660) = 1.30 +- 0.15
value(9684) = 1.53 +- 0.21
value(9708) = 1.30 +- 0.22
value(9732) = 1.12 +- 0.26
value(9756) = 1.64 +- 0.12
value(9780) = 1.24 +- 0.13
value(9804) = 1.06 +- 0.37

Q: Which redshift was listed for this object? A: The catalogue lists 0.17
